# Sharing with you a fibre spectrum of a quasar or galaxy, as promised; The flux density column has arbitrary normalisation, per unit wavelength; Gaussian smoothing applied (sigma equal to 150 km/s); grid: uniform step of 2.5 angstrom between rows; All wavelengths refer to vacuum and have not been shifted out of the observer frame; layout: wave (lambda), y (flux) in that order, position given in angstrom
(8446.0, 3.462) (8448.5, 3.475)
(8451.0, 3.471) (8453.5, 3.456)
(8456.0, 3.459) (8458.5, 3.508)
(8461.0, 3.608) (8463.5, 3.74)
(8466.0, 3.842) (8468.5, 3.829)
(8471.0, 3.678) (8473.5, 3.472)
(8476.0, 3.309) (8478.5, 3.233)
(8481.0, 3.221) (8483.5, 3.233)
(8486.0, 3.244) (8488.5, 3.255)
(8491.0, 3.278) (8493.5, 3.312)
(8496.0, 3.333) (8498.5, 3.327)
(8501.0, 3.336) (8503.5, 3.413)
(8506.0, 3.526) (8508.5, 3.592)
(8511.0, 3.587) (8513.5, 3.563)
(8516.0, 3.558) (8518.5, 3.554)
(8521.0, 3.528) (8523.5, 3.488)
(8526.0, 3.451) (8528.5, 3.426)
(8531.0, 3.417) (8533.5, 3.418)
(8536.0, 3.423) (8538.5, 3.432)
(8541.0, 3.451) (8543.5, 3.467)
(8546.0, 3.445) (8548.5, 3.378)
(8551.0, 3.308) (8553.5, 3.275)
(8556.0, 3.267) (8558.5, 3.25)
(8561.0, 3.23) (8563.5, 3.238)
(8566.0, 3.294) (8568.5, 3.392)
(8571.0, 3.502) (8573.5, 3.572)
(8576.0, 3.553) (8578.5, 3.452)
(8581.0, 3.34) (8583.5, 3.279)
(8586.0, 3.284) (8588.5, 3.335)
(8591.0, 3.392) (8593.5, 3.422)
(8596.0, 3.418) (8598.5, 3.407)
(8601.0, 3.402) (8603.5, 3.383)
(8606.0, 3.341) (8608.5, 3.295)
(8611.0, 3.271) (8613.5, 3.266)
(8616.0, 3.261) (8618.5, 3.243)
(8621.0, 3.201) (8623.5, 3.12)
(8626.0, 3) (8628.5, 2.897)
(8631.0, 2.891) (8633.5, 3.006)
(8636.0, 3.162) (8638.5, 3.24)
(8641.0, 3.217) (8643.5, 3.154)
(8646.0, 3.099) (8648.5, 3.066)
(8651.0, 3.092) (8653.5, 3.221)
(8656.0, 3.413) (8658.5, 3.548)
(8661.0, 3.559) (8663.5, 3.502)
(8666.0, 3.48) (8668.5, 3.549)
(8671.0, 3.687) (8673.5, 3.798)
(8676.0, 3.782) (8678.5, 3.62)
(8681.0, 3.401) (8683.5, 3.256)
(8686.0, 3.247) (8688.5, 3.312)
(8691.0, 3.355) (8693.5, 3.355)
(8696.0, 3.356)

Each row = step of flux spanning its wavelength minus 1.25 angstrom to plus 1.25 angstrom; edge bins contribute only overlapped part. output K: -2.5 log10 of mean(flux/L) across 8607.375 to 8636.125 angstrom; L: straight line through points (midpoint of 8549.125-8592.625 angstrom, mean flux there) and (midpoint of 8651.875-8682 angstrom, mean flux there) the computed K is 0.11 mag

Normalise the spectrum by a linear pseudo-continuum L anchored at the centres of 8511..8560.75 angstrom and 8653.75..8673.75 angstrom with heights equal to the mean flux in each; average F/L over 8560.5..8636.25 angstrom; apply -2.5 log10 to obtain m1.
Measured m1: 0.06 mag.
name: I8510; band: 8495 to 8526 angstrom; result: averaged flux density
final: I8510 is 3.48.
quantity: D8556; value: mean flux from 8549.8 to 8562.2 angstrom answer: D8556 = 3.27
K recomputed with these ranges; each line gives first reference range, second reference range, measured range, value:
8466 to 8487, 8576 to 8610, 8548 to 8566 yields 0.04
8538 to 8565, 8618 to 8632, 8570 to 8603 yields -0.07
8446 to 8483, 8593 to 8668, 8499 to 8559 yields -0.01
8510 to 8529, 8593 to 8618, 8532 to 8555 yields 0.02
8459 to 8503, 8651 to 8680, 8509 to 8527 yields -0.03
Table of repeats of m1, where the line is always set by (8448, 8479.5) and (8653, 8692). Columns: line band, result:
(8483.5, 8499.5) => 0.08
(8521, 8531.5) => 0.02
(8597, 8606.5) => 0.04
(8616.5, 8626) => 0.11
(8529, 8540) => 0.03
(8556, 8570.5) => 0.07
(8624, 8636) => 0.17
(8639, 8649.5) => 0.12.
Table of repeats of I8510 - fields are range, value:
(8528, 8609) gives 3.38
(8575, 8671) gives 3.29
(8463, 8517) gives 3.44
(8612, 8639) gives 3.12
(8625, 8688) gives 3.32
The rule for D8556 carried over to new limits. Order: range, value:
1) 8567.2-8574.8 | 3.49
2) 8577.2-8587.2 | 3.34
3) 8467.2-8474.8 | 3.66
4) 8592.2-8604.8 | 3.41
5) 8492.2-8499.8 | 3.32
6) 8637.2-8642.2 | 3.23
